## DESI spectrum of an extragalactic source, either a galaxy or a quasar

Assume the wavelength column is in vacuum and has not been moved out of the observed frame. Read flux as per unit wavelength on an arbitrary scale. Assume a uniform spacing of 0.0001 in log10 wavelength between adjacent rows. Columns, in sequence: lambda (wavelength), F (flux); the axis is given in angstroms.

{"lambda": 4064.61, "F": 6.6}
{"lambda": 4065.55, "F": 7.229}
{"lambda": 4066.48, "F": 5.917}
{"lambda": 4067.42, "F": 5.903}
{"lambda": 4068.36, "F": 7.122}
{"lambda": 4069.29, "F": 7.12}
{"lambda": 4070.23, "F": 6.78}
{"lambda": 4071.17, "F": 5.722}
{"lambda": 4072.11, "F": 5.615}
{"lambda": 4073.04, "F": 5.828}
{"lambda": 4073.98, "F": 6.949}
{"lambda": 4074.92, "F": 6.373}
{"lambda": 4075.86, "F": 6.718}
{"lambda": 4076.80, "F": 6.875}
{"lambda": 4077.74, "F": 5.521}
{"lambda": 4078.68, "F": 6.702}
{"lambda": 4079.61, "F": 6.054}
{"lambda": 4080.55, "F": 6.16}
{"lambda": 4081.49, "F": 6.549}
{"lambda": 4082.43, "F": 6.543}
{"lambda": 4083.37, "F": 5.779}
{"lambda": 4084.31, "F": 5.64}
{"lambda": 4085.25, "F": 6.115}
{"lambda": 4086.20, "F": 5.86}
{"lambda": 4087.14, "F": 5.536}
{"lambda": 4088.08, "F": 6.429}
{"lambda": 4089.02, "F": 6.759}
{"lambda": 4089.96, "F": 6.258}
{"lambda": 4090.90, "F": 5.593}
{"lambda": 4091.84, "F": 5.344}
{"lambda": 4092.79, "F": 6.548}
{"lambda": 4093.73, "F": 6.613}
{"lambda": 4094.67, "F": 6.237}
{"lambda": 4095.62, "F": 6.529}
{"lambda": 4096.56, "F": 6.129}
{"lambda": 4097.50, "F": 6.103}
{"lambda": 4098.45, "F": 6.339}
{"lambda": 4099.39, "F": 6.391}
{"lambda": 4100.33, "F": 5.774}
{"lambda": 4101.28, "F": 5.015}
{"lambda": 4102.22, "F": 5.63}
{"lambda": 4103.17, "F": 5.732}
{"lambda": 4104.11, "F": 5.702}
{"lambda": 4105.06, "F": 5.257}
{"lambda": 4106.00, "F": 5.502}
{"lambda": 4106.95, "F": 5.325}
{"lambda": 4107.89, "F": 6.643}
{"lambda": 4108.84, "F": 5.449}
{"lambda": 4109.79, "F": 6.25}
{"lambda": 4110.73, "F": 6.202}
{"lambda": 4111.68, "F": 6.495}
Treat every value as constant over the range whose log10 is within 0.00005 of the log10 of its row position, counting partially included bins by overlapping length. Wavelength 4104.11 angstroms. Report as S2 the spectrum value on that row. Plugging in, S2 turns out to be 5.702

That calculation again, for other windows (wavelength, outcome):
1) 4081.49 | 6.549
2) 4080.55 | 6.16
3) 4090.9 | 5.593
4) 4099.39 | 6.391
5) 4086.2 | 5.86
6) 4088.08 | 6.429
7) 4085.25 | 6.115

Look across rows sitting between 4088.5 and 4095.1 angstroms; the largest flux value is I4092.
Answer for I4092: 6.759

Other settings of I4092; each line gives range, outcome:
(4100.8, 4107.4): 5.732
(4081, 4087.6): 6.549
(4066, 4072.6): 7.122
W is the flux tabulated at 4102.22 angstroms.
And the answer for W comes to 5.63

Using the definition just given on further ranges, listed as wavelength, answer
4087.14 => 5.536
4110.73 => 6.202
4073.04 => 5.828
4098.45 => 6.339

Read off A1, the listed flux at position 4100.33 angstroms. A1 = 5.774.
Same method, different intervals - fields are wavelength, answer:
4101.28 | 5.015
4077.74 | 5.521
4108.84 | 5.449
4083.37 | 5.779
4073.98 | 6.949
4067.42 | 5.903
